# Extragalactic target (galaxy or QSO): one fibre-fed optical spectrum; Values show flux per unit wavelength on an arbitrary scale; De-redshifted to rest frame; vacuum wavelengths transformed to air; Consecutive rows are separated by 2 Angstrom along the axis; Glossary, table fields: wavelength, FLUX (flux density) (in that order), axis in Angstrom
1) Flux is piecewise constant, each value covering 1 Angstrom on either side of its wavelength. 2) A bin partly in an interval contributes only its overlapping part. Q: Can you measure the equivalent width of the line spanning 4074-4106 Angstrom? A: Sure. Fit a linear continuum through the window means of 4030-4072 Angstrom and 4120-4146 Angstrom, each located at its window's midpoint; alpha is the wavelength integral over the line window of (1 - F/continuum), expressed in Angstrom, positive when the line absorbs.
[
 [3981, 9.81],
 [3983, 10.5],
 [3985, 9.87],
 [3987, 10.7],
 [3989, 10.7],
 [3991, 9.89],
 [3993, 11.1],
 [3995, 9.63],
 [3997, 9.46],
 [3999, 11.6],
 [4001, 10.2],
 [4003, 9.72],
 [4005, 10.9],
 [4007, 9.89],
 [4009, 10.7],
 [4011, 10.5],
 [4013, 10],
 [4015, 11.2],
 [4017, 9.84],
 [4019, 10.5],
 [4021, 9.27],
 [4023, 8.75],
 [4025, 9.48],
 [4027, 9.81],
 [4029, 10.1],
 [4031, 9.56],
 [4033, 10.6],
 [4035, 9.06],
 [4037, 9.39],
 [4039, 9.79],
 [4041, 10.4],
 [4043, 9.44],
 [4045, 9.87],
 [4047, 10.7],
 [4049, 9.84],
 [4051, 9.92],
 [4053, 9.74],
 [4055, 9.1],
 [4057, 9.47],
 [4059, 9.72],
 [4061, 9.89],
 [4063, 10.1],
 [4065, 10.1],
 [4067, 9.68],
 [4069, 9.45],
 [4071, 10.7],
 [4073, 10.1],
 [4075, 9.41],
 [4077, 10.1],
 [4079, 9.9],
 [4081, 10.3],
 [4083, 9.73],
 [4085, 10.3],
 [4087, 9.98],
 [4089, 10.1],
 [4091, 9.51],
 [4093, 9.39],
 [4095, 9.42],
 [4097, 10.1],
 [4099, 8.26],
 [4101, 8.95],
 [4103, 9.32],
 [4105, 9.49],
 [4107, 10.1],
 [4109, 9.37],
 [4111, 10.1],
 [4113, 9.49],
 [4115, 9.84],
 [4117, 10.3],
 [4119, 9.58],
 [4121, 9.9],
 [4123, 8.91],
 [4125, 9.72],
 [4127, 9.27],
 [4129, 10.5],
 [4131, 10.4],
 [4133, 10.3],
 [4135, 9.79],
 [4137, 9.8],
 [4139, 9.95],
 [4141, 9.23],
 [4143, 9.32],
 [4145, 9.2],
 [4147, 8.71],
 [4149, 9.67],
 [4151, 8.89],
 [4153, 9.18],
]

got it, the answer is 0.4 Angstrom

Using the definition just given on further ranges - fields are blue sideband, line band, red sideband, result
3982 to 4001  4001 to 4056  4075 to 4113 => 1.0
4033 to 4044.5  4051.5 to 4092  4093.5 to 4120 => -1.0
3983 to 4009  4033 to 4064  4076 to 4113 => 0.6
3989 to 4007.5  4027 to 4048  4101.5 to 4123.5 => 0.4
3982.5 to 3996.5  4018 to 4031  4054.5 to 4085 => 0.6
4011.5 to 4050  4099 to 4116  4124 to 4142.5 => 0.6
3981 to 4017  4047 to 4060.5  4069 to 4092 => 0.5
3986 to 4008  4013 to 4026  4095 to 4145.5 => 0.5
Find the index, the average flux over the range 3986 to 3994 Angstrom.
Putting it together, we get 10.6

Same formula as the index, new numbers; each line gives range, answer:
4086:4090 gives 10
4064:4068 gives 9.89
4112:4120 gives 9.8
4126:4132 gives 10.1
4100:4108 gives 9.46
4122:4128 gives 9.3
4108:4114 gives 9.65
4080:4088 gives 10.1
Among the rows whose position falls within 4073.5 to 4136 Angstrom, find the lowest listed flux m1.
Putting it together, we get 8.26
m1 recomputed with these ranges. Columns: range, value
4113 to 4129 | 8.91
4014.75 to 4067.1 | 8.75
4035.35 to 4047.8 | 9.39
